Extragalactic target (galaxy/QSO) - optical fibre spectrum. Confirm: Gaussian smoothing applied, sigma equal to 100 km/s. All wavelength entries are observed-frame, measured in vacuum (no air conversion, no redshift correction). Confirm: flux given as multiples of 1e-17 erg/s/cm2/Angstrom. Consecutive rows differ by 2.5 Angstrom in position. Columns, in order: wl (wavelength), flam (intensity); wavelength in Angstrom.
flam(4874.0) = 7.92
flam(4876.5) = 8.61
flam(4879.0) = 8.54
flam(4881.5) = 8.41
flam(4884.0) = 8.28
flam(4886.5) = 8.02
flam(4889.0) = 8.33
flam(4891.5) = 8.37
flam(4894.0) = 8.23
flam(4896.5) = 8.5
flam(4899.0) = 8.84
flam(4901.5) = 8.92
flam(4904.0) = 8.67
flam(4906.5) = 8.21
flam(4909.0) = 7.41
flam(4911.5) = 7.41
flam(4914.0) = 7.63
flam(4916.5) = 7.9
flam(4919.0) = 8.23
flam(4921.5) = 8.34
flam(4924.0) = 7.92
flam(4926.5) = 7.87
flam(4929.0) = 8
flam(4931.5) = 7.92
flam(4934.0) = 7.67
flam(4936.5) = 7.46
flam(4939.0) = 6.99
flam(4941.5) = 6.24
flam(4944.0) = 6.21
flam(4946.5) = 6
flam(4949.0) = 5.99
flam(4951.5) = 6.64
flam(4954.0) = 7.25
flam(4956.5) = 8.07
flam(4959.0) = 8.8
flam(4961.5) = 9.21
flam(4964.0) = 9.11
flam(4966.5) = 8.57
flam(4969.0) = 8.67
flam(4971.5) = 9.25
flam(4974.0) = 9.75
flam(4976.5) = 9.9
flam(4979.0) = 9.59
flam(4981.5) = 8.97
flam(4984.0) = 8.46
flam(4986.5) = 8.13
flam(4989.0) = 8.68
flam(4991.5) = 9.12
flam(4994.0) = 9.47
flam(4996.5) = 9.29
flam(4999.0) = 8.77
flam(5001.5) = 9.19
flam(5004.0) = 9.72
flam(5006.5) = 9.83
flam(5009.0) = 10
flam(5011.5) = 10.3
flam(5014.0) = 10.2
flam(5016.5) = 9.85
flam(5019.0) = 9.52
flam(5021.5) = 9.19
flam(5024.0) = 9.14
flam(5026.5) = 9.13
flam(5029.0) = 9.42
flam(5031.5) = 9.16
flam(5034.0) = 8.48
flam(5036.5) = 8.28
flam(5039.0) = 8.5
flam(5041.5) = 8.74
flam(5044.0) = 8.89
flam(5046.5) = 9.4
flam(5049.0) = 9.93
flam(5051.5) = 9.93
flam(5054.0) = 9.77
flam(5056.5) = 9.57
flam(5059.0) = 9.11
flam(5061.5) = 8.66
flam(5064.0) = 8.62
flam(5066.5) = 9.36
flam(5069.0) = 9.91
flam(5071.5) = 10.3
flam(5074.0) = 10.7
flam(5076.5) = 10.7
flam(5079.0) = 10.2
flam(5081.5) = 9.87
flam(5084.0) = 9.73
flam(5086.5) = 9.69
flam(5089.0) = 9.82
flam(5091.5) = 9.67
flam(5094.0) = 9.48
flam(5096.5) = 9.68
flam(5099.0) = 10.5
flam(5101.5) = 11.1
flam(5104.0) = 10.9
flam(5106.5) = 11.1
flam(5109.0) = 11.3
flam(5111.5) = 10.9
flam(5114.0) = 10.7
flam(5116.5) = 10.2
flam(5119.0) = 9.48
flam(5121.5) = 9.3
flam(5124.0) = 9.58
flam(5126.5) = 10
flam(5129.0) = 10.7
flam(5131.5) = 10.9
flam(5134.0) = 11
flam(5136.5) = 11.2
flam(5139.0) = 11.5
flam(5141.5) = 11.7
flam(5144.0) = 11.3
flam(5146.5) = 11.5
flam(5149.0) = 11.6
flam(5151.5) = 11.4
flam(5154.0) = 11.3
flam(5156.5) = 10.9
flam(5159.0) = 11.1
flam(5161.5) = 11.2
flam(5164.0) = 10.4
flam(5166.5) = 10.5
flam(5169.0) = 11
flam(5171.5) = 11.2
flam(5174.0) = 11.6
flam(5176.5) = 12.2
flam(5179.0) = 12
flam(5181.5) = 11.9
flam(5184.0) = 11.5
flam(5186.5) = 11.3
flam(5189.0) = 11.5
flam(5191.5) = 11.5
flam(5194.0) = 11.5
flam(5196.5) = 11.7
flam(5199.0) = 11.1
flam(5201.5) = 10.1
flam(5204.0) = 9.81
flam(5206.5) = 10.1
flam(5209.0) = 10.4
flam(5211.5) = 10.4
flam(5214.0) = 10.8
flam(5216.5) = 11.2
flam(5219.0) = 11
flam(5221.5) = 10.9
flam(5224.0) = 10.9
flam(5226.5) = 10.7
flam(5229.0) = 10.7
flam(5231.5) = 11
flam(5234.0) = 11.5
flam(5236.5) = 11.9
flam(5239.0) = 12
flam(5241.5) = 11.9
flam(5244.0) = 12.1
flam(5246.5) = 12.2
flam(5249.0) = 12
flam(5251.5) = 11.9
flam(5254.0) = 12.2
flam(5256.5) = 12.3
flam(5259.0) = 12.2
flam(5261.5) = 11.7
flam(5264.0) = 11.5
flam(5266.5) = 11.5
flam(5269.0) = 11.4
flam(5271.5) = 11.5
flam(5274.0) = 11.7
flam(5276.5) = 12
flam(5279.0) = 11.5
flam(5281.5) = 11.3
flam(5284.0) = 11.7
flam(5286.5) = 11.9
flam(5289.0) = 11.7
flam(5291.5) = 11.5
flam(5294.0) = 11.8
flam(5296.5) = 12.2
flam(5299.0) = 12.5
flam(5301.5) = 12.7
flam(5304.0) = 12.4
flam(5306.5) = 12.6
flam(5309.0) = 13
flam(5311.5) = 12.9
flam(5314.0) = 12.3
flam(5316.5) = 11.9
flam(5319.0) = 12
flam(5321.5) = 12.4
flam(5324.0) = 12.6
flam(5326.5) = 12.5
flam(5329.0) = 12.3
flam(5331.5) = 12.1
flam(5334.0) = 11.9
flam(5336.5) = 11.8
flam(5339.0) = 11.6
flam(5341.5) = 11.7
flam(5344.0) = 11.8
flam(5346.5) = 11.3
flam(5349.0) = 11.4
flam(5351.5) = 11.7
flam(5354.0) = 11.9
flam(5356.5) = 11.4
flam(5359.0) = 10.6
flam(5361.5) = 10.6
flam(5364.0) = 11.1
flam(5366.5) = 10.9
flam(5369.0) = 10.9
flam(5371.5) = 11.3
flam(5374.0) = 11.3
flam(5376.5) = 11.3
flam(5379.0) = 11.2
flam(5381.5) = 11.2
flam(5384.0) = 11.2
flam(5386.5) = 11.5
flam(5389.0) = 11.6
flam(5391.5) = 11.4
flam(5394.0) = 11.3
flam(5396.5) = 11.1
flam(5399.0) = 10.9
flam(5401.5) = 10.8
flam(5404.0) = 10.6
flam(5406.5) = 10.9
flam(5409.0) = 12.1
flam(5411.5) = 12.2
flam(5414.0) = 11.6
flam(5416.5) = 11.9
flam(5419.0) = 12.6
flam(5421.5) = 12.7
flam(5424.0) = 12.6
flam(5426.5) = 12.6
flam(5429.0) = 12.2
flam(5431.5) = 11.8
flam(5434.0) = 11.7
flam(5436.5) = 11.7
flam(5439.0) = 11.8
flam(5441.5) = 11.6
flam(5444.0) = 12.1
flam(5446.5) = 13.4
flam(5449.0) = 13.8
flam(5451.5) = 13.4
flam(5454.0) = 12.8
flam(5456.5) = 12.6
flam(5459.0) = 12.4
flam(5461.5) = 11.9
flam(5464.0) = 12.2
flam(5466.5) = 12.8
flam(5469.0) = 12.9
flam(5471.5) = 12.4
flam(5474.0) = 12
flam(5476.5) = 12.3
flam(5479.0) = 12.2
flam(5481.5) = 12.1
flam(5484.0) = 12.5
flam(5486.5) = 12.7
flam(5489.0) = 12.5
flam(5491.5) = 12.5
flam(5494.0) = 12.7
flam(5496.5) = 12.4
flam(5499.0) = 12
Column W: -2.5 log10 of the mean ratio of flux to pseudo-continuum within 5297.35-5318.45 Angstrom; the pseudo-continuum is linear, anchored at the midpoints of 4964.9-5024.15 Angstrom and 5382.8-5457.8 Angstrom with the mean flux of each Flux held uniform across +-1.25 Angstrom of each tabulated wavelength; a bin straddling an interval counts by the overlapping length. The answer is -0.115 mag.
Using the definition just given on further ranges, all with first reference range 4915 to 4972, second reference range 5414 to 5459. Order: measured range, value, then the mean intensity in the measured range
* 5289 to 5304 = -0.098 mag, 12.1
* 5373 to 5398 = 0.058 mag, 11.3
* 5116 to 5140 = -0.098 mag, 10.4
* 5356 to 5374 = 0.072 mag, 11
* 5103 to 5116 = -0.175 mag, 10.9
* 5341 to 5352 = -0.001 mag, 11.6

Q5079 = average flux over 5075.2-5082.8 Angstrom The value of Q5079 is 10.3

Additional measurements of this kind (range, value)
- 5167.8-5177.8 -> 11.5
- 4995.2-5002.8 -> 9.09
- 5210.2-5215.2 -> 10.6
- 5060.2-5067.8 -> 8.89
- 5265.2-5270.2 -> 11.5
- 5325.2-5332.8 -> 12.3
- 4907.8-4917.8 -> 7.59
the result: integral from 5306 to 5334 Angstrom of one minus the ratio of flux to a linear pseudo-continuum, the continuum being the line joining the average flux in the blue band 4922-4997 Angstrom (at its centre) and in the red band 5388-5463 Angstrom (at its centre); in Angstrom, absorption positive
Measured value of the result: -3.2 Angstrom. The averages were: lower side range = 8.16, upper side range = 12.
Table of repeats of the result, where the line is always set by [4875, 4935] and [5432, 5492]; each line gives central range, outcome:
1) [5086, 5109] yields -1.5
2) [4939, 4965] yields 3.7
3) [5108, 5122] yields -0.8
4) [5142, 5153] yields -1.6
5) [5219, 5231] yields -0.2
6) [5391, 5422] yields 1.2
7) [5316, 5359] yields -1.5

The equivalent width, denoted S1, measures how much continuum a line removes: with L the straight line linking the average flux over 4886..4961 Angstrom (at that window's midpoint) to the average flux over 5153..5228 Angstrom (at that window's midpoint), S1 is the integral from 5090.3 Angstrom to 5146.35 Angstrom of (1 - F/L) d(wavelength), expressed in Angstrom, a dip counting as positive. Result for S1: -2.3 Angstrom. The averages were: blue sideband 7.75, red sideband 11.1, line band 10.6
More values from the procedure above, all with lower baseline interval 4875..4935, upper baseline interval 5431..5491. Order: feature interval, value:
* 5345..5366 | 0.7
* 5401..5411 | 0.7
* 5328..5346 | -0.6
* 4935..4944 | 1.7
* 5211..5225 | -0.4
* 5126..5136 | -0.9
